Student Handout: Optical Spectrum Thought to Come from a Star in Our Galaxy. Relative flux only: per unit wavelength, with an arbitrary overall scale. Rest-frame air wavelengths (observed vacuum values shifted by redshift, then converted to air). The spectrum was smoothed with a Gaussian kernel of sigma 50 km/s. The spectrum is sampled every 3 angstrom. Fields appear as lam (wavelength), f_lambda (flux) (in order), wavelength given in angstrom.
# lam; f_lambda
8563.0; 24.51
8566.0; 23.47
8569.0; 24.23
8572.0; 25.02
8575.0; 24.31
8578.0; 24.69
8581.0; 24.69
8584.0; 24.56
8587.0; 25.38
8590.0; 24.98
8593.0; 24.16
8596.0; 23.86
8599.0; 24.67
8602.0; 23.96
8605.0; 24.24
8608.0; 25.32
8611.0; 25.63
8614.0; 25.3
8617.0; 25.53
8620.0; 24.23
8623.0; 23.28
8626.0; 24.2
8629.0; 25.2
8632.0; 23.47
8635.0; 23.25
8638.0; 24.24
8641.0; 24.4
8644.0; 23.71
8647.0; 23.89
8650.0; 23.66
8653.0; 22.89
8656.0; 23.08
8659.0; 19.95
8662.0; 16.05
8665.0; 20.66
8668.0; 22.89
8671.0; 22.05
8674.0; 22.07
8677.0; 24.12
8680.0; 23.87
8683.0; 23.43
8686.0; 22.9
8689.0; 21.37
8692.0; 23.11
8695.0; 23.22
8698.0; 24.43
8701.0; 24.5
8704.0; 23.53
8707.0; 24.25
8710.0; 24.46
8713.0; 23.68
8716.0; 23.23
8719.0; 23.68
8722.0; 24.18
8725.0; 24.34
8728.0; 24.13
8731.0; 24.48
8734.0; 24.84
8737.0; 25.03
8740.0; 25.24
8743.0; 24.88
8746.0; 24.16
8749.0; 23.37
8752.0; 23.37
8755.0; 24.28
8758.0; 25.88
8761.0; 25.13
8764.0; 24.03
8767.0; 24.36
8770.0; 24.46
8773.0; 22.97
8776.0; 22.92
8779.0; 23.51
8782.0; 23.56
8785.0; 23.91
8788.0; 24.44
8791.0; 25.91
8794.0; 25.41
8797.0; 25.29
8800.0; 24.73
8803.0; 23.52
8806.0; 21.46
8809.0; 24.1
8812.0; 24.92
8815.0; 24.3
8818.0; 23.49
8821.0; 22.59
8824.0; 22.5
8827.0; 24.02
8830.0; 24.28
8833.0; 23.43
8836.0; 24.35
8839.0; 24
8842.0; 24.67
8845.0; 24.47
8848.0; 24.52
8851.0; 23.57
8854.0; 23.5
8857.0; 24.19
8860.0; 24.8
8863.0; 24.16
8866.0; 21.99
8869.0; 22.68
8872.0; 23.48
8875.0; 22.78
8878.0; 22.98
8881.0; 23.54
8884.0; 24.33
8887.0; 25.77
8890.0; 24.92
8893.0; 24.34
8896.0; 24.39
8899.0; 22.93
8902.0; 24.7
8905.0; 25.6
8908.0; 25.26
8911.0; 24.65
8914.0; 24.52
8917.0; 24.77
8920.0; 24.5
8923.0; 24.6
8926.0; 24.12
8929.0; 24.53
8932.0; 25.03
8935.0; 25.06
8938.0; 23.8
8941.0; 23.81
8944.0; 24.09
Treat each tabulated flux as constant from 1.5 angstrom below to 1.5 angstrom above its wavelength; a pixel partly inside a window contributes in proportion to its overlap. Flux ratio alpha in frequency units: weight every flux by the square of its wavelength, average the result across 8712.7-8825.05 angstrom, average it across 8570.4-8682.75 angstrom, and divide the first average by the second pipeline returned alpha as 1.1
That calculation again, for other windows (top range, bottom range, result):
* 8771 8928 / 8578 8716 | 1.07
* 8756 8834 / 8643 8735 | 1.07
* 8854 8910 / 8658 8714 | 1.11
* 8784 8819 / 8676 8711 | 1.06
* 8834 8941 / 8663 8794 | 1.05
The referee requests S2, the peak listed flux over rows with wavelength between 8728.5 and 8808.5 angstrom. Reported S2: 25.91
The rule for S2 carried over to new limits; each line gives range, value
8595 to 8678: 25.63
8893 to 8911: 25.6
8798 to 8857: 24.92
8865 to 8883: 23.54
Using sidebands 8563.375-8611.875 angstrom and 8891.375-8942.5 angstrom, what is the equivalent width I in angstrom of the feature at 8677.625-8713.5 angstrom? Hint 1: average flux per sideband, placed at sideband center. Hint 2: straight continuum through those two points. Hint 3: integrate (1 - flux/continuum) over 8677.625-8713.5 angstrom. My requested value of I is 1.4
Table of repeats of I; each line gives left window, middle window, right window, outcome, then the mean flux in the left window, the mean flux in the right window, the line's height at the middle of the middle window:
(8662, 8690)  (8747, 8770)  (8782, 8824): -0.9 angstrom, 22.3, 24.1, 23.4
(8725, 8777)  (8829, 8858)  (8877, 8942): 0.4 angstrom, 24.3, 24.5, 24.4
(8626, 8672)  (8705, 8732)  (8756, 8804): -0.5 angstrom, 22.7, 24.4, 23.6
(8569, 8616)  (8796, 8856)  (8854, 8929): 1.0 angstrom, 24.7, 24.2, 24.3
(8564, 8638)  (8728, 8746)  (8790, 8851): -0.4 angstrom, 24.5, 24.1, 24.2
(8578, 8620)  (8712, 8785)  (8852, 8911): 0.7 angstrom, 24.8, 24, 24.4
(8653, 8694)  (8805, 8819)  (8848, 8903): -0.3 angstrom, 22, 23.8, 23.3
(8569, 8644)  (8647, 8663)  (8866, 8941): 1.9 angstrom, 24.5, 24.2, 24.5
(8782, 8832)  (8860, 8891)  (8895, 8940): 0.8 angstrom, 24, 24.6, 24.4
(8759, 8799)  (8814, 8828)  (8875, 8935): 0.6 angstrom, 24.3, 24.5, 24.4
